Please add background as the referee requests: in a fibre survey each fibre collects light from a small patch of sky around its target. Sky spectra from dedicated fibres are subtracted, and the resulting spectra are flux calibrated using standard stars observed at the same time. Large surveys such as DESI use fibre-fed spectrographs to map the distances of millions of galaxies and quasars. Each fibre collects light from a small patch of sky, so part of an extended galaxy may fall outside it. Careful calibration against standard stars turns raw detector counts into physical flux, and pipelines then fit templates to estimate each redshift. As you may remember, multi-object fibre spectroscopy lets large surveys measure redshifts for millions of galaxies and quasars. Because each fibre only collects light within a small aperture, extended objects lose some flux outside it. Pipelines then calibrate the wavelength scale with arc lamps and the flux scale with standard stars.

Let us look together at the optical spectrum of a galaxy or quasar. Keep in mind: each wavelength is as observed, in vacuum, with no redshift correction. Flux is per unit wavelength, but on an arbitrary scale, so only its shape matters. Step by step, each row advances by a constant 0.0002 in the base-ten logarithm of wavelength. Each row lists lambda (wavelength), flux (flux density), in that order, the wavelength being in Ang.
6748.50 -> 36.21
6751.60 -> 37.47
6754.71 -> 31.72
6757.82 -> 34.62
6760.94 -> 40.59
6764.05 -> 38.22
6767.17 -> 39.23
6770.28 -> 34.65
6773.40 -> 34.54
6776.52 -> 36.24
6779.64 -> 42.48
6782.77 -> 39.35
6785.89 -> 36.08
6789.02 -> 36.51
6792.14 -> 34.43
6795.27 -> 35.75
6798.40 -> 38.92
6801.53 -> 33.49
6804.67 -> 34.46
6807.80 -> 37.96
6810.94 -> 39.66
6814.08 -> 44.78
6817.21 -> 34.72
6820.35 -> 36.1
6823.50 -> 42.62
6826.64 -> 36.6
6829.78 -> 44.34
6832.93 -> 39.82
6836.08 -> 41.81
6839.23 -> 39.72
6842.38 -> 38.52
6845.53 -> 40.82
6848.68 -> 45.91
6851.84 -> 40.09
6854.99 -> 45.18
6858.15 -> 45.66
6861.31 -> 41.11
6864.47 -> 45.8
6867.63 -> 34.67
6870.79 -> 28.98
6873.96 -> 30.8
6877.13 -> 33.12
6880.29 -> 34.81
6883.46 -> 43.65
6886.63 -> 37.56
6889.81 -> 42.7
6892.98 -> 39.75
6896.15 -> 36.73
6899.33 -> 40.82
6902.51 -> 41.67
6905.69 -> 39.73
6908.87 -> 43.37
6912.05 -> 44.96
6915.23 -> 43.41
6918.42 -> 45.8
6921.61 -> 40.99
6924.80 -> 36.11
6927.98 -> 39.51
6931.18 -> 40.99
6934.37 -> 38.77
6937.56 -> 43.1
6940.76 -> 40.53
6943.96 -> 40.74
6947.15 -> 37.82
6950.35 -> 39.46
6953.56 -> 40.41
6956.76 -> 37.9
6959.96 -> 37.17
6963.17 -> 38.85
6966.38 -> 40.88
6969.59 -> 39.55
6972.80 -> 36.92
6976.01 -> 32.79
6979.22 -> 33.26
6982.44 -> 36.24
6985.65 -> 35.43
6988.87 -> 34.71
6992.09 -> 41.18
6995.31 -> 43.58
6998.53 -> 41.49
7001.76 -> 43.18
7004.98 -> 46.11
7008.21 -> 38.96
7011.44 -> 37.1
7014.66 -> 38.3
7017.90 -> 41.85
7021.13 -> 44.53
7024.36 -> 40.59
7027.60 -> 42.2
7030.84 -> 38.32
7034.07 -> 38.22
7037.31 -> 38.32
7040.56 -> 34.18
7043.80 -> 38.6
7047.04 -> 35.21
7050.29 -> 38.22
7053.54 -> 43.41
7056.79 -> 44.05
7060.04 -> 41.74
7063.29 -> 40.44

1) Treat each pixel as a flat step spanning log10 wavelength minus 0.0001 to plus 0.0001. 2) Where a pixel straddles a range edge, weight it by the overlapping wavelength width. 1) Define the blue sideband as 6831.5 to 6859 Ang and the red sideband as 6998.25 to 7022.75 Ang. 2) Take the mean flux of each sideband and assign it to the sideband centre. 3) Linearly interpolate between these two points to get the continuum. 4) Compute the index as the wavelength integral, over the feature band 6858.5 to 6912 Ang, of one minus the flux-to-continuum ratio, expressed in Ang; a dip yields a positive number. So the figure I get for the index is 3.8 Ang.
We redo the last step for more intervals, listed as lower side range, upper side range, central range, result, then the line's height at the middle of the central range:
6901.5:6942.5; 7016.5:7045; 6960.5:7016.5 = 2.24 Ang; 40.3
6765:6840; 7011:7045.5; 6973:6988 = 1.69 Ang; 39.1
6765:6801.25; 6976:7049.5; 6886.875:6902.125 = -0.78 Ang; 38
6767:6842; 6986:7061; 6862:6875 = 1.01 Ang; 38.7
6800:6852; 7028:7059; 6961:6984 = 1.28 Ang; 39.1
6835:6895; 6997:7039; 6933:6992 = 3.13 Ang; 40.2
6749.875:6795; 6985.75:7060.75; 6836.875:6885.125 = -1.69 Ang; 38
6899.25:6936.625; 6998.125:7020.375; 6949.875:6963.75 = 0.87 Ang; 41.3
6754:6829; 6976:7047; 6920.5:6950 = -0.99 Ang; 38.5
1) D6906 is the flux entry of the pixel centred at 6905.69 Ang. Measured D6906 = 39.73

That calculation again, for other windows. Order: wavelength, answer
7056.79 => 44.05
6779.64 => 42.48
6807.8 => 37.96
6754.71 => 31.72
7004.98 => 46.11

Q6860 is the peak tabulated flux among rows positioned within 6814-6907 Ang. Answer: 45.91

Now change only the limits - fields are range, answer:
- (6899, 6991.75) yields 45.8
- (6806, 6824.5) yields 44.78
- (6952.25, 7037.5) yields 46.11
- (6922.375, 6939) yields 43.1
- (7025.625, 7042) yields 42.2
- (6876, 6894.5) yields 43.65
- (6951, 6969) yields 40.88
